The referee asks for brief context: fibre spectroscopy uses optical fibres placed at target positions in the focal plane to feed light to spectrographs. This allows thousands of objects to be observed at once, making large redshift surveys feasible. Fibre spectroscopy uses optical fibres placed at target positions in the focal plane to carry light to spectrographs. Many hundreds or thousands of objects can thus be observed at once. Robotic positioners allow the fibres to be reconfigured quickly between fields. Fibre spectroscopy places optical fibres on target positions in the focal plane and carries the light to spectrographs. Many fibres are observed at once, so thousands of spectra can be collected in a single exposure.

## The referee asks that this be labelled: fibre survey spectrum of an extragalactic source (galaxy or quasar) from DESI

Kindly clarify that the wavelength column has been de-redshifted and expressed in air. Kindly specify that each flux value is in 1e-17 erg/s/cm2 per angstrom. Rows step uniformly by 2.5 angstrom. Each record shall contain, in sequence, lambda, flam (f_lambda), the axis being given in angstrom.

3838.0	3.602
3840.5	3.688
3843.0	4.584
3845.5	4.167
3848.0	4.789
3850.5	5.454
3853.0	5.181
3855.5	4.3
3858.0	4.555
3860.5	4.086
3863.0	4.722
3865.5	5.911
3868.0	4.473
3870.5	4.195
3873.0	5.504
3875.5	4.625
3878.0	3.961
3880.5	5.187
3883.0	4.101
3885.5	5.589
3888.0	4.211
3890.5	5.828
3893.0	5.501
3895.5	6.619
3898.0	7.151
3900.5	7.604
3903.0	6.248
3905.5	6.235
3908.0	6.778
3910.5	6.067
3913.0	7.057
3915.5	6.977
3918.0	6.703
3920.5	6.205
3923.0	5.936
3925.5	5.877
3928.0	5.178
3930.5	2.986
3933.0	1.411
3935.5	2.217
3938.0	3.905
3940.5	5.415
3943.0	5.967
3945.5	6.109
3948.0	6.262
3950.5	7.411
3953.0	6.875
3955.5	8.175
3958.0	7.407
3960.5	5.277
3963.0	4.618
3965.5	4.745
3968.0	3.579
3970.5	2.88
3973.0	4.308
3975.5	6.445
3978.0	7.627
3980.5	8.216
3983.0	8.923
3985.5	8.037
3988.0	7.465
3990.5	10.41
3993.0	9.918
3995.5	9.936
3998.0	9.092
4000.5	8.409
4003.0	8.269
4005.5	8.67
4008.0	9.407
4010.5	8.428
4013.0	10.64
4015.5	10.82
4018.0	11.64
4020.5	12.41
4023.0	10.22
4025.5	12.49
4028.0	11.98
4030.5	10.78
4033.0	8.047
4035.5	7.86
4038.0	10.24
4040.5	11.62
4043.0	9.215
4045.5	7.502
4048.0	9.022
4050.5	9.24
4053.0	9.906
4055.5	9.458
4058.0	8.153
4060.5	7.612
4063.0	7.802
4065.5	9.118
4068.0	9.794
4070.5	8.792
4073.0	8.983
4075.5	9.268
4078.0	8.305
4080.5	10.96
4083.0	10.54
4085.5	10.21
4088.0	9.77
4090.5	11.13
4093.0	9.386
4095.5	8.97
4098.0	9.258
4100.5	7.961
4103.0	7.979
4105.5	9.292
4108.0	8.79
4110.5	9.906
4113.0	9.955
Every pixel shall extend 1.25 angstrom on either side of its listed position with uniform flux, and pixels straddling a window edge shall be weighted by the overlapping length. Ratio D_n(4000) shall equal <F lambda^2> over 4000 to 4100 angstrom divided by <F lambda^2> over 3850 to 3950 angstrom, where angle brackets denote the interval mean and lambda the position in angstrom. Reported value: 1.94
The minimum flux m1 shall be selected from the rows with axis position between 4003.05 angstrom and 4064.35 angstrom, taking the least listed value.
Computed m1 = 7.502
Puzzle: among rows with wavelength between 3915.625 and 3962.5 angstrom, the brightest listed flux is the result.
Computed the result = 8.175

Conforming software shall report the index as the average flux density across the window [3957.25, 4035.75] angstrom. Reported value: 8.42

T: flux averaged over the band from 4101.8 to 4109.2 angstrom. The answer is 8.69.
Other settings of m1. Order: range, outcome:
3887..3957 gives 1.411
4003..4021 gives 8.269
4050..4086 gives 7.612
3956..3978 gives 2.88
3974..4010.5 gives 6.445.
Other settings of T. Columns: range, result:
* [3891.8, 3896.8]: 6.08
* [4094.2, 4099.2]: 9.12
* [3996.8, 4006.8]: 8.61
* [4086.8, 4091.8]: 10.4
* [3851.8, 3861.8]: 4.53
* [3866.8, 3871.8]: 4.34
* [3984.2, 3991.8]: 8.65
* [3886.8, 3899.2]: 5.86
